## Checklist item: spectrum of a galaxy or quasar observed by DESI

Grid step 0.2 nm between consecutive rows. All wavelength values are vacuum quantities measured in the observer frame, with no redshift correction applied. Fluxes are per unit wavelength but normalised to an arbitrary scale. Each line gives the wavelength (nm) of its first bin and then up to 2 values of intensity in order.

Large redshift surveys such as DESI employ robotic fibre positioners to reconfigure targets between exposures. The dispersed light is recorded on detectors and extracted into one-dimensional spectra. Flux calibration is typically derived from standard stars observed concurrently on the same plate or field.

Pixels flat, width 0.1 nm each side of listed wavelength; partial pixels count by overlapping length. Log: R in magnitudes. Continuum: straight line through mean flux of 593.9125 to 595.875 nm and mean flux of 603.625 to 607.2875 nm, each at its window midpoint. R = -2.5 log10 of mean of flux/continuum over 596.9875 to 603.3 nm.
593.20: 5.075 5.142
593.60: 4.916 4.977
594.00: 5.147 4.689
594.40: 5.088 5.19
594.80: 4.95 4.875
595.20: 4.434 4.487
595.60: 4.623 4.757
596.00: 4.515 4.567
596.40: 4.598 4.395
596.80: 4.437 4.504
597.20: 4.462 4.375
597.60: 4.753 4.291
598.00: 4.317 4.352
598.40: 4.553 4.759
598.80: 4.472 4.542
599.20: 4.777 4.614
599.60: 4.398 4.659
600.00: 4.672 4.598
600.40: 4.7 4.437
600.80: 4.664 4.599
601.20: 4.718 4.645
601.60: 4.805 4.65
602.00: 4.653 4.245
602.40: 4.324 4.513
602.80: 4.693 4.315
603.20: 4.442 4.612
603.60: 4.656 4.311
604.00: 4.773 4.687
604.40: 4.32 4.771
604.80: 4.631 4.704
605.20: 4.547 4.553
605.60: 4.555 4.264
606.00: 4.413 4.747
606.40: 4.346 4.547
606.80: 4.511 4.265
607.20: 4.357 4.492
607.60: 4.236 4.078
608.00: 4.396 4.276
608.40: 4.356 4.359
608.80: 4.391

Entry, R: 0.029 mag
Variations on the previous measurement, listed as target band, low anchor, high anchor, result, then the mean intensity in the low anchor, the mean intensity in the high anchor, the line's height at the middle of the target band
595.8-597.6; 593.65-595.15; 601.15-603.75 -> 0.08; 4.97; 4.55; 4.85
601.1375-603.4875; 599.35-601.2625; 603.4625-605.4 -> 0.01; 4.6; 4.6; 4.6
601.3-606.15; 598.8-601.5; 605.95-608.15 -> -0.01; 4.61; 4.4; 4.5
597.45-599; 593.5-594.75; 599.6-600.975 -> 0.06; 5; 4.6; 4.74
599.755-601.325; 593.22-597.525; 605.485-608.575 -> -0.01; 4.73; 4.39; 4.58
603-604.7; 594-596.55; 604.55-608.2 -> -0.01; 4.74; 4.46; 4.52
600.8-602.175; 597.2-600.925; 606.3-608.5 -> -0.04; 4.55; 4.35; 4.49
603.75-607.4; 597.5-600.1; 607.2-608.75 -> -0.03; 4.55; 4.32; 4.38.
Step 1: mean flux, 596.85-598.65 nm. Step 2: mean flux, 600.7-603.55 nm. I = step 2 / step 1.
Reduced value 1.0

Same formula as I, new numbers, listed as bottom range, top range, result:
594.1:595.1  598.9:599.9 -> 0.93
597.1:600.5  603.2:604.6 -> 1.00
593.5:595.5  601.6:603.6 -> 0.93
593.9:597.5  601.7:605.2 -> 0.97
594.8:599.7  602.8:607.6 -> 0.99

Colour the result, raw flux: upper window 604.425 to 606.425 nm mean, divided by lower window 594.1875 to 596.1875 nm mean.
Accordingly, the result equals 1.0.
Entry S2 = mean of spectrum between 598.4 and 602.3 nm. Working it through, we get 4.61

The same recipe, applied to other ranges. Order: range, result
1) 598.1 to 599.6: 4.57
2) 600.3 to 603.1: 4.57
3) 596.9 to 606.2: 4.55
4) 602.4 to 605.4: 4.56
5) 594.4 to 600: 4.59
